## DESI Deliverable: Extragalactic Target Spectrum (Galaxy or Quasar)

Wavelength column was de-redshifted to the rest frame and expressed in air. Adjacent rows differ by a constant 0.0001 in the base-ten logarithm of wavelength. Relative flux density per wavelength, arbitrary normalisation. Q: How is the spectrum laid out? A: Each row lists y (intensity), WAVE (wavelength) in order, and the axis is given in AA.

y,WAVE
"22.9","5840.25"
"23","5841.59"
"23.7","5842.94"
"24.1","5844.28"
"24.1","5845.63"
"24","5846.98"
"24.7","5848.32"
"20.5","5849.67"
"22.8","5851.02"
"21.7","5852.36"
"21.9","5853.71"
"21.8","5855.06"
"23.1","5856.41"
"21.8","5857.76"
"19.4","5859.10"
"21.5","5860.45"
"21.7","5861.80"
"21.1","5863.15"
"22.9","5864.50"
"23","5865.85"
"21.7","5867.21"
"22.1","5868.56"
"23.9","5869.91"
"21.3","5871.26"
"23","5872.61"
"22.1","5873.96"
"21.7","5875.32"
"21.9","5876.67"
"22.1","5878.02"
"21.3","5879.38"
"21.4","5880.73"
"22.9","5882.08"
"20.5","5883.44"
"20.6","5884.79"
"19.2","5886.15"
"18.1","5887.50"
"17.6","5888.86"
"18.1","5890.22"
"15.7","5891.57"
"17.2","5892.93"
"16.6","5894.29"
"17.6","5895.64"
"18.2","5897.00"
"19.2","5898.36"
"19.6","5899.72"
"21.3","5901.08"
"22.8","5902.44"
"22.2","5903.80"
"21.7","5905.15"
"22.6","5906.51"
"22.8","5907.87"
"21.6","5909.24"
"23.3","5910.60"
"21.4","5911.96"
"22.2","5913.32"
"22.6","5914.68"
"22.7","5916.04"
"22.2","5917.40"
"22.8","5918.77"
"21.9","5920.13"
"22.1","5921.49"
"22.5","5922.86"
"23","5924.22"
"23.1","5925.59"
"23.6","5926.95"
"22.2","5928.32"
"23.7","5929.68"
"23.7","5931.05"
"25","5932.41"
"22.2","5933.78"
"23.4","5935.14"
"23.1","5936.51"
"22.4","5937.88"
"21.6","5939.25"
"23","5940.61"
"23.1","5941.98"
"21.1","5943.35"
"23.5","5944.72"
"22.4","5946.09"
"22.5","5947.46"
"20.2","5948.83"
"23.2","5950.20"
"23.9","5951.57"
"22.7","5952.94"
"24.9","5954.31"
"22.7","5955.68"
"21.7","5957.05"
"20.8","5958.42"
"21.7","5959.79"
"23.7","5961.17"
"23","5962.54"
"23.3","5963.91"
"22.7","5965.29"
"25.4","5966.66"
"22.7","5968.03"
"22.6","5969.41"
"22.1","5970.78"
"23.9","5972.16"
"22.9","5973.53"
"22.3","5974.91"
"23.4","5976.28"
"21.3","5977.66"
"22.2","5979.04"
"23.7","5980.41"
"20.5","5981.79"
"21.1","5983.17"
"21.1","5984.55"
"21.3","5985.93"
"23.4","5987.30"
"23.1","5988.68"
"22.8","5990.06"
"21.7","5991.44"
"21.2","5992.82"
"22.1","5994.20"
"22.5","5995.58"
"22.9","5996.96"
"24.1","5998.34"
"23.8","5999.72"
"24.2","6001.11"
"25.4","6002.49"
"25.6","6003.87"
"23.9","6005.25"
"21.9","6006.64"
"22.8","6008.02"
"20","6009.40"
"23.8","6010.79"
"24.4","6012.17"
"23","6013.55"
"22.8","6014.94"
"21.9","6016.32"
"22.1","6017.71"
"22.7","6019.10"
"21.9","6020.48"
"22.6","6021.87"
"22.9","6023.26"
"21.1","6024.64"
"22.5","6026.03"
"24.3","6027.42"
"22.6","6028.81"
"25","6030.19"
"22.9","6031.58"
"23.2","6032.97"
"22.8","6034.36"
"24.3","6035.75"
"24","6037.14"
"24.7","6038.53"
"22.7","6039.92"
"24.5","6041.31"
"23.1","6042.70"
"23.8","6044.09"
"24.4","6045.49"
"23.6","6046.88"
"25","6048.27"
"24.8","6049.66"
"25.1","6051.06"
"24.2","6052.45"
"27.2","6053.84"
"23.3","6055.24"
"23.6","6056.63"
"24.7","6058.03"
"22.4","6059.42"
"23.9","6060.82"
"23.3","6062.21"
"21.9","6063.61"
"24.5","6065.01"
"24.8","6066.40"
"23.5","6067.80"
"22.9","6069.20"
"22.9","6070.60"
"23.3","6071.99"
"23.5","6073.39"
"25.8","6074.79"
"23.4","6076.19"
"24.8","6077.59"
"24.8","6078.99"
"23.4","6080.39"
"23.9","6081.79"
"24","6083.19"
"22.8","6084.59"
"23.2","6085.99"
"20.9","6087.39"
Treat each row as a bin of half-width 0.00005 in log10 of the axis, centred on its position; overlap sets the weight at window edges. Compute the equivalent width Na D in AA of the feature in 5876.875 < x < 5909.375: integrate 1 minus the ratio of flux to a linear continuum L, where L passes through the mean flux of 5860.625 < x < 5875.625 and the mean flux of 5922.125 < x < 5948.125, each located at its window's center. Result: 3.51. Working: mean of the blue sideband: 22.2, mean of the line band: 20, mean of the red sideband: 22.9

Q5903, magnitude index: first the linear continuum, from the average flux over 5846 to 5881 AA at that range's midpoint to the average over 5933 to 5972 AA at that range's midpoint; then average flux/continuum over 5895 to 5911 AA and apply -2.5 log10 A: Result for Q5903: 0.07 mag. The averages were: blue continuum 22.1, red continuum 22.7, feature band 21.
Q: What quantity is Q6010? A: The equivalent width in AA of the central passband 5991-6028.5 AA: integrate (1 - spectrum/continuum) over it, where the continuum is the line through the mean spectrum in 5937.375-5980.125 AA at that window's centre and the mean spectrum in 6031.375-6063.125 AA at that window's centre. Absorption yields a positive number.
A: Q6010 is 0.9 AA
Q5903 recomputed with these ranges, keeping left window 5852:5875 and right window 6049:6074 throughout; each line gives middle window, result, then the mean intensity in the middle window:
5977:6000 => 0.044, 22.3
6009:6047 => 0.019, 23.1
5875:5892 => 0.106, 20.1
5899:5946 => 0.001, 22.5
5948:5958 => 0.006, 22.7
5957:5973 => 0.005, 22.8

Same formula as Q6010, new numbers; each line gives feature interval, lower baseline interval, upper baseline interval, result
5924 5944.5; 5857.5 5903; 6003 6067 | -1.3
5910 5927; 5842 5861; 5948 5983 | 0.1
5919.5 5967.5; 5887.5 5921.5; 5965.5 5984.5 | -2.6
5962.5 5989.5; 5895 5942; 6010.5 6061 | 0.3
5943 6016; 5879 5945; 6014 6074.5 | -0.8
